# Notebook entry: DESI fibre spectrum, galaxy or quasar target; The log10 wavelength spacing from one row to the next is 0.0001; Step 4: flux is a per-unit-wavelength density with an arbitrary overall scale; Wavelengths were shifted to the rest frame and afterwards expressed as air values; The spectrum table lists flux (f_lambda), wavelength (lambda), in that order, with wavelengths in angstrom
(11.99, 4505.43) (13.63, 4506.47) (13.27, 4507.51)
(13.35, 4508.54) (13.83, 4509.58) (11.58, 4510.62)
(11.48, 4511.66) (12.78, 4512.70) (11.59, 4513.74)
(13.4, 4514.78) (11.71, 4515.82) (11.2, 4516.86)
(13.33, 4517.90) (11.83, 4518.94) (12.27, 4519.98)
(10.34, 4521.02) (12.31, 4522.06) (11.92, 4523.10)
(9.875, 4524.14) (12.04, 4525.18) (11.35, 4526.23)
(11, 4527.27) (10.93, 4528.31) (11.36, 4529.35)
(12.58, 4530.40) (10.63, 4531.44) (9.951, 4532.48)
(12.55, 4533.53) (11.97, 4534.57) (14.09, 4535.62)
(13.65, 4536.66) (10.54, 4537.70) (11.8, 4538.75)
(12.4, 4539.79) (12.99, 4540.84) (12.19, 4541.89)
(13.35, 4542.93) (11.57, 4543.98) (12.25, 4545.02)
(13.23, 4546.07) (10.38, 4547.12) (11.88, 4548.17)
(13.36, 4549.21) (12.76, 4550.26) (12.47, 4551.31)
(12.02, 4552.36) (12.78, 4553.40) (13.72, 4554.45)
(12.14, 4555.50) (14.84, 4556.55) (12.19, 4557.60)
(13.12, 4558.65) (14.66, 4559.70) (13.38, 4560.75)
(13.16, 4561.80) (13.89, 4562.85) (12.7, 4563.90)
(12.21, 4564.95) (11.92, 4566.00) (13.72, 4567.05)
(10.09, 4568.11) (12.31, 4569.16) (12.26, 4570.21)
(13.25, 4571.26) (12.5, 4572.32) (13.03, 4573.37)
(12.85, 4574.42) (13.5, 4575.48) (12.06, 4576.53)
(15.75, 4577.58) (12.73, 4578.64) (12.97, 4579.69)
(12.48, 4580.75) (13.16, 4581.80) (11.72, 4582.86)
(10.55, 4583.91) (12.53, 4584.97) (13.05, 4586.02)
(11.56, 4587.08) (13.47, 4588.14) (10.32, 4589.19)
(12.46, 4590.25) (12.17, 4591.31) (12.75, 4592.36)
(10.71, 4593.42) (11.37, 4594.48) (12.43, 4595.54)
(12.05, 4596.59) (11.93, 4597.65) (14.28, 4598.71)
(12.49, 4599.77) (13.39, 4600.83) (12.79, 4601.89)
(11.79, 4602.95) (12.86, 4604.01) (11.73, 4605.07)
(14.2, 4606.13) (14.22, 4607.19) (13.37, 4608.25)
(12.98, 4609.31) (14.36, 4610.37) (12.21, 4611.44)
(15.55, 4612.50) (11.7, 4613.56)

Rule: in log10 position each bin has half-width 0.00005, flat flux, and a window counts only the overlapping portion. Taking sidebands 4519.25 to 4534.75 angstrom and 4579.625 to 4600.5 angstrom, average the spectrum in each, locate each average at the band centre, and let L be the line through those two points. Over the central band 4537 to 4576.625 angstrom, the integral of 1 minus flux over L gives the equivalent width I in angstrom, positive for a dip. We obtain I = -2.8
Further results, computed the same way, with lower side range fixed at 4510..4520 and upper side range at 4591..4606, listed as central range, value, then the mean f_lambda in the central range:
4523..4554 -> 0.5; 12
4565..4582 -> -0.6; 12.8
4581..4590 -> 0.2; 12.1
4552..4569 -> -0.9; 12.9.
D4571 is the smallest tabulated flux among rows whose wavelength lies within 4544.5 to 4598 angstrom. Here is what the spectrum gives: 10.09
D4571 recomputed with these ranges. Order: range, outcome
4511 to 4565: 9.875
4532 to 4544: 9.951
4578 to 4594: 10.32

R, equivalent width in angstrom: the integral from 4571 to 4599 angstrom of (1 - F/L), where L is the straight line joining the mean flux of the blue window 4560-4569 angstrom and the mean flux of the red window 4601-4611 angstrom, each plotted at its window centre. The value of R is 0.9 angstrom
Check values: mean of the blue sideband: 12.7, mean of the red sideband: 13.1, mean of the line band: 12.5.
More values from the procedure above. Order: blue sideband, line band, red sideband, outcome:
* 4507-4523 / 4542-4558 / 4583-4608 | -0.3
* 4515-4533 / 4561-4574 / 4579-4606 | -0.6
